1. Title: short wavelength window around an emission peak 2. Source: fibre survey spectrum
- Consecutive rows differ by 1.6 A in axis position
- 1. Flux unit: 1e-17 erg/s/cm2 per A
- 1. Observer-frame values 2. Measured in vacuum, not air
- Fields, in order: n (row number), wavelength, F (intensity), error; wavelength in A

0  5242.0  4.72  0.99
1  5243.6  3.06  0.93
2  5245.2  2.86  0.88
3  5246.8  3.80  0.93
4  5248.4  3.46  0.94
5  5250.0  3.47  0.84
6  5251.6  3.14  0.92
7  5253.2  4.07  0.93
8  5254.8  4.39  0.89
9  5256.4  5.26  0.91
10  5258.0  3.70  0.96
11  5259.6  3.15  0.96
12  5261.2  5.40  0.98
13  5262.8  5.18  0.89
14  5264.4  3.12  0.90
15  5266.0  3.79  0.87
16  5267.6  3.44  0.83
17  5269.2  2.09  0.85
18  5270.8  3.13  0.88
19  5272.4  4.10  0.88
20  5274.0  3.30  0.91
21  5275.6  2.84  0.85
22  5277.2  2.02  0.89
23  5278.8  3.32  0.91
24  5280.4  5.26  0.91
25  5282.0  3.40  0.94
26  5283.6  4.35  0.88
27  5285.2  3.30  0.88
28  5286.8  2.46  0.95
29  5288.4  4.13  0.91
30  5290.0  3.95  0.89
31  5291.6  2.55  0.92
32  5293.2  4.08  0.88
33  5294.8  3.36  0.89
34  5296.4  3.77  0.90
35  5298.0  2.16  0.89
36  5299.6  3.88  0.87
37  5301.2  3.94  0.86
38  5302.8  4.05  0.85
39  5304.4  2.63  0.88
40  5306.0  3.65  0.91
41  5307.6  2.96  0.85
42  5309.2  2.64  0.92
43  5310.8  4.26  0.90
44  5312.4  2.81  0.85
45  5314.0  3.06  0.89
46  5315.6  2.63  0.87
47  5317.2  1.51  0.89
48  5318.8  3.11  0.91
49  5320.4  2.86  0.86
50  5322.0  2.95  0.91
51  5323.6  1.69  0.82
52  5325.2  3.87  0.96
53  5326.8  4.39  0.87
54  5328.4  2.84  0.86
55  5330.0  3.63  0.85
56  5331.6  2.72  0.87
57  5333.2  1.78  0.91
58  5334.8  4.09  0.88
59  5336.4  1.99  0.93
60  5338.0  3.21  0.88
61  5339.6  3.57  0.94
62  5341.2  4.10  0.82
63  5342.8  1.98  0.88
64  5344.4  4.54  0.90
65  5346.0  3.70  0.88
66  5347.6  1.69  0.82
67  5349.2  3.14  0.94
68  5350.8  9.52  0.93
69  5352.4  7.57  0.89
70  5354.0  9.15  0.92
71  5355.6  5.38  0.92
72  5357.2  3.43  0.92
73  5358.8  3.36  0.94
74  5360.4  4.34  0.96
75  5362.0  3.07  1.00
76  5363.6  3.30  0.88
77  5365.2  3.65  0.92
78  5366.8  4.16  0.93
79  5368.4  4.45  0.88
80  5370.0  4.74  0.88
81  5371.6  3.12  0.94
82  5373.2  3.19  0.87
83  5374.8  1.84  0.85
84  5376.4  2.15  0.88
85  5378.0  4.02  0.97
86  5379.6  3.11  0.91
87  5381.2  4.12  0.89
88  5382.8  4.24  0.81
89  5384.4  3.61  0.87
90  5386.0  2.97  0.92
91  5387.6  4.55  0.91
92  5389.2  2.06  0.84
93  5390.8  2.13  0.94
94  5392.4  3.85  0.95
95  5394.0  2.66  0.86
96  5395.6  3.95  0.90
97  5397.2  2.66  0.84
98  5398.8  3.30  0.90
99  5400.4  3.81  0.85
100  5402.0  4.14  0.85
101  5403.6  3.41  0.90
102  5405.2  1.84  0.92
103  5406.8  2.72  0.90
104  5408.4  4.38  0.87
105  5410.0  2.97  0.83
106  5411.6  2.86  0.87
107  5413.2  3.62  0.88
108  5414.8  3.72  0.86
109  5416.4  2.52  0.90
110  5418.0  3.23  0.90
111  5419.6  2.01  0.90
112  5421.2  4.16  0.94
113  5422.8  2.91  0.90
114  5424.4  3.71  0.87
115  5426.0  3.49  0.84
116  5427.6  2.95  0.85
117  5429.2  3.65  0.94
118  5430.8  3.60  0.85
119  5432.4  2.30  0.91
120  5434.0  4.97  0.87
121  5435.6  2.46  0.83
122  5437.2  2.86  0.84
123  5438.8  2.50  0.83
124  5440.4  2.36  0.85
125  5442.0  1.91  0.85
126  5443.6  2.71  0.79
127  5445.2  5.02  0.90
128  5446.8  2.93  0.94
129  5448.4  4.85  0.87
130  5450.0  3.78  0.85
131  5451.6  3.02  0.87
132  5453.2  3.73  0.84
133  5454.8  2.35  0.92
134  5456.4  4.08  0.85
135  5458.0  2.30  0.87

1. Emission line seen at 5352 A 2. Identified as Hgamma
